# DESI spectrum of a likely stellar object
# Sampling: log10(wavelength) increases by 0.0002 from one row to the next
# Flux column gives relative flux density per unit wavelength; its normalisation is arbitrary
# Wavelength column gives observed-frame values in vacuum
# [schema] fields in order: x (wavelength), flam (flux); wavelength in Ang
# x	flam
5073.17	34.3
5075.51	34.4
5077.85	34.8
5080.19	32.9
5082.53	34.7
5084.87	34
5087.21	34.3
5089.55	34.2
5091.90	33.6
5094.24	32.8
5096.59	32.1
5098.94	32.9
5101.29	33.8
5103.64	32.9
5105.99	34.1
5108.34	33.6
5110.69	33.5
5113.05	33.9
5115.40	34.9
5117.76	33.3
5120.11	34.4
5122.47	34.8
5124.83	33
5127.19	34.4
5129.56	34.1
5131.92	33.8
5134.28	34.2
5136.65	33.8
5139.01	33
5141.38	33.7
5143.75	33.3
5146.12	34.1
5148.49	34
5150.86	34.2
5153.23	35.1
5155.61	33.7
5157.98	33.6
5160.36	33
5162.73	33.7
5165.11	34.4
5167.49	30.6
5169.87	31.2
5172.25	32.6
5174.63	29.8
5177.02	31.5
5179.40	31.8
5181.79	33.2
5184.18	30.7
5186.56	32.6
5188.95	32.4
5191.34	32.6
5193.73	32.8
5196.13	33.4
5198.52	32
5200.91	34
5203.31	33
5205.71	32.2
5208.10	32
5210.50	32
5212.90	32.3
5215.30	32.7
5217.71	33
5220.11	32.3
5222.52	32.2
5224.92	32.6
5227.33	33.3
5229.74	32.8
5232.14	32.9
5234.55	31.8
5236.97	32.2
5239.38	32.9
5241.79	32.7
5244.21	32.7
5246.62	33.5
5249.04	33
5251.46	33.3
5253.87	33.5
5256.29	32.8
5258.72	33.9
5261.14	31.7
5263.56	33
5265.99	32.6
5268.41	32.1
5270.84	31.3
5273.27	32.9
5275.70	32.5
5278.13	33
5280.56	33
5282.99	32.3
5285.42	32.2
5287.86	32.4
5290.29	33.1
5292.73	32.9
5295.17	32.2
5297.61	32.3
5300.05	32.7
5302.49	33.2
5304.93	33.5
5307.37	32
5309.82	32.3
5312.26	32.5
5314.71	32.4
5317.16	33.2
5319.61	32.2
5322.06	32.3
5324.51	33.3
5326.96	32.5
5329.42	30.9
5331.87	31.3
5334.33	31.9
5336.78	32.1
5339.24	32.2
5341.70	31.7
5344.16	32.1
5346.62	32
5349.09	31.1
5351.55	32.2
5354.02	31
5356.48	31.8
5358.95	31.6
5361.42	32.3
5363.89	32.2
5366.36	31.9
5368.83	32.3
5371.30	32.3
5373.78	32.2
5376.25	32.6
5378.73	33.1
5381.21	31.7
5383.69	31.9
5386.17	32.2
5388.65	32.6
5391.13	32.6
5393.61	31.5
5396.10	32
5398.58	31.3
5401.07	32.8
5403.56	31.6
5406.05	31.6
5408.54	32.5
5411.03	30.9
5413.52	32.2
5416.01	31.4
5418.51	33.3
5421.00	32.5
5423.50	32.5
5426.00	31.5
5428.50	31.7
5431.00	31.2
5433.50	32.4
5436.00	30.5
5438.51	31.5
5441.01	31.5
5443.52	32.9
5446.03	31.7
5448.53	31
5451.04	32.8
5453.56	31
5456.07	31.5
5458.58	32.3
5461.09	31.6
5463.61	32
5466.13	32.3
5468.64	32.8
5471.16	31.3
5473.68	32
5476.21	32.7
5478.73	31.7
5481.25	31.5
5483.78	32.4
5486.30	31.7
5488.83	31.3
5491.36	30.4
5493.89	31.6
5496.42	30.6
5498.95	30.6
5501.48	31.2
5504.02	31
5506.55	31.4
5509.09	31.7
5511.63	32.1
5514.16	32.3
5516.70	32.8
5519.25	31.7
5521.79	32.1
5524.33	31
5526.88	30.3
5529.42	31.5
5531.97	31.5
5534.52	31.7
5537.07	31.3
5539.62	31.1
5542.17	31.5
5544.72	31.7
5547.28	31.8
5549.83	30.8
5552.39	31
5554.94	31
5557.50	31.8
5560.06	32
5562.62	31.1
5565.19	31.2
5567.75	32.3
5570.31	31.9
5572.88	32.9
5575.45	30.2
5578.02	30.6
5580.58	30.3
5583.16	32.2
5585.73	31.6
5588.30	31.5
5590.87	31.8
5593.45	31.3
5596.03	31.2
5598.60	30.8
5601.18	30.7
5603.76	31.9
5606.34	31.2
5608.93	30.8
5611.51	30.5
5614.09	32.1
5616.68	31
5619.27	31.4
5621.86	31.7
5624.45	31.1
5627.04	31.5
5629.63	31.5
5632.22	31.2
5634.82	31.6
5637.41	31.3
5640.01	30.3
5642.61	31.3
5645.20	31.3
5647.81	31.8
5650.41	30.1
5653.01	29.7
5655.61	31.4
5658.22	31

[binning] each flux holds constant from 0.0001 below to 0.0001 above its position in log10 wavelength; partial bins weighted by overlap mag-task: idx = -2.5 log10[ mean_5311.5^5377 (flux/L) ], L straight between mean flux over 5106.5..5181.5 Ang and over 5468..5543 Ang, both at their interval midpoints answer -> 0.01 mag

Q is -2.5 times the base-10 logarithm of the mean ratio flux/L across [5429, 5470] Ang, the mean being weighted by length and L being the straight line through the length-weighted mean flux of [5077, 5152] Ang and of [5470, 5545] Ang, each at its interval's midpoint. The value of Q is 0.00 mag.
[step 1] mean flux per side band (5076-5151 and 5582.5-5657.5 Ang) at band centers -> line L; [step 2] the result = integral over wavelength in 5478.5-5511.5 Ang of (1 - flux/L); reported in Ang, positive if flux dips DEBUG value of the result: 0.5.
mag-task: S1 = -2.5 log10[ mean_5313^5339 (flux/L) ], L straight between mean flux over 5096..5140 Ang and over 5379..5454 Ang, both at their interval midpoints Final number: 0.009 mag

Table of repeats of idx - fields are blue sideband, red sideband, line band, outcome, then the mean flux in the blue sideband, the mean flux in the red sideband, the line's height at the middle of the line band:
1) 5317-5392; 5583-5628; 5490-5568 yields 0.005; 32.1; 31.3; 31.6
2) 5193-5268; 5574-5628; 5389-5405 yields 0.002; 32.7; 31.2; 32.1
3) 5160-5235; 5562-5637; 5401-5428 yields -0.006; 32.4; 31.3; 31.8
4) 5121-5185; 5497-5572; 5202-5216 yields 0.019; 33.2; 31.5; 32.9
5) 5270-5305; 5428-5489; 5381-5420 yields 0.002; 32.6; 31.8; 32.1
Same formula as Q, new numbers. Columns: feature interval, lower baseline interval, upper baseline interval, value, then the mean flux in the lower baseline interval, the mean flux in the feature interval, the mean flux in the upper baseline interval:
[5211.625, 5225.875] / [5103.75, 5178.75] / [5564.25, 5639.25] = 0.02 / 33.4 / 32.5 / 31.3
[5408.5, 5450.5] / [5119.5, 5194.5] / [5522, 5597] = 0.00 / 33.1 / 31.8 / 31.4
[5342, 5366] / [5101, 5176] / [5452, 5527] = 0.02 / 33.5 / 31.8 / 31.7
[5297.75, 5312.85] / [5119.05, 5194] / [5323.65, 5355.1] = -0.02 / 33.1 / 32.7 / 31.9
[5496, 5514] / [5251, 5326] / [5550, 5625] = 0.01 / 32.7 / 31.3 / 31.3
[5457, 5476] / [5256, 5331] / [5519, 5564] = -0.01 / 32.5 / 32.1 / 31.4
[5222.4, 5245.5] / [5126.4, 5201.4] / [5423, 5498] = 0.00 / 33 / 32.6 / 31.7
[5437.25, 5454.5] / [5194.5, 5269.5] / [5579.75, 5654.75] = 0.00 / 32.7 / 31.8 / 31.2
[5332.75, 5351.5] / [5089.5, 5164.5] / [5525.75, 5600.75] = 0.02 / 33.7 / 31.9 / 31.4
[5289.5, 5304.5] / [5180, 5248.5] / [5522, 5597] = -0.02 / 32.6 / 32.8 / 31.4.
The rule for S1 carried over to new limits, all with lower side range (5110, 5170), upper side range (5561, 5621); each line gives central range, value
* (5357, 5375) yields 0.01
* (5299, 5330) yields 0.01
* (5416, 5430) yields 0.00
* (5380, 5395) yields 0.01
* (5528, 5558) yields 0.01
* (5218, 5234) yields 0.02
